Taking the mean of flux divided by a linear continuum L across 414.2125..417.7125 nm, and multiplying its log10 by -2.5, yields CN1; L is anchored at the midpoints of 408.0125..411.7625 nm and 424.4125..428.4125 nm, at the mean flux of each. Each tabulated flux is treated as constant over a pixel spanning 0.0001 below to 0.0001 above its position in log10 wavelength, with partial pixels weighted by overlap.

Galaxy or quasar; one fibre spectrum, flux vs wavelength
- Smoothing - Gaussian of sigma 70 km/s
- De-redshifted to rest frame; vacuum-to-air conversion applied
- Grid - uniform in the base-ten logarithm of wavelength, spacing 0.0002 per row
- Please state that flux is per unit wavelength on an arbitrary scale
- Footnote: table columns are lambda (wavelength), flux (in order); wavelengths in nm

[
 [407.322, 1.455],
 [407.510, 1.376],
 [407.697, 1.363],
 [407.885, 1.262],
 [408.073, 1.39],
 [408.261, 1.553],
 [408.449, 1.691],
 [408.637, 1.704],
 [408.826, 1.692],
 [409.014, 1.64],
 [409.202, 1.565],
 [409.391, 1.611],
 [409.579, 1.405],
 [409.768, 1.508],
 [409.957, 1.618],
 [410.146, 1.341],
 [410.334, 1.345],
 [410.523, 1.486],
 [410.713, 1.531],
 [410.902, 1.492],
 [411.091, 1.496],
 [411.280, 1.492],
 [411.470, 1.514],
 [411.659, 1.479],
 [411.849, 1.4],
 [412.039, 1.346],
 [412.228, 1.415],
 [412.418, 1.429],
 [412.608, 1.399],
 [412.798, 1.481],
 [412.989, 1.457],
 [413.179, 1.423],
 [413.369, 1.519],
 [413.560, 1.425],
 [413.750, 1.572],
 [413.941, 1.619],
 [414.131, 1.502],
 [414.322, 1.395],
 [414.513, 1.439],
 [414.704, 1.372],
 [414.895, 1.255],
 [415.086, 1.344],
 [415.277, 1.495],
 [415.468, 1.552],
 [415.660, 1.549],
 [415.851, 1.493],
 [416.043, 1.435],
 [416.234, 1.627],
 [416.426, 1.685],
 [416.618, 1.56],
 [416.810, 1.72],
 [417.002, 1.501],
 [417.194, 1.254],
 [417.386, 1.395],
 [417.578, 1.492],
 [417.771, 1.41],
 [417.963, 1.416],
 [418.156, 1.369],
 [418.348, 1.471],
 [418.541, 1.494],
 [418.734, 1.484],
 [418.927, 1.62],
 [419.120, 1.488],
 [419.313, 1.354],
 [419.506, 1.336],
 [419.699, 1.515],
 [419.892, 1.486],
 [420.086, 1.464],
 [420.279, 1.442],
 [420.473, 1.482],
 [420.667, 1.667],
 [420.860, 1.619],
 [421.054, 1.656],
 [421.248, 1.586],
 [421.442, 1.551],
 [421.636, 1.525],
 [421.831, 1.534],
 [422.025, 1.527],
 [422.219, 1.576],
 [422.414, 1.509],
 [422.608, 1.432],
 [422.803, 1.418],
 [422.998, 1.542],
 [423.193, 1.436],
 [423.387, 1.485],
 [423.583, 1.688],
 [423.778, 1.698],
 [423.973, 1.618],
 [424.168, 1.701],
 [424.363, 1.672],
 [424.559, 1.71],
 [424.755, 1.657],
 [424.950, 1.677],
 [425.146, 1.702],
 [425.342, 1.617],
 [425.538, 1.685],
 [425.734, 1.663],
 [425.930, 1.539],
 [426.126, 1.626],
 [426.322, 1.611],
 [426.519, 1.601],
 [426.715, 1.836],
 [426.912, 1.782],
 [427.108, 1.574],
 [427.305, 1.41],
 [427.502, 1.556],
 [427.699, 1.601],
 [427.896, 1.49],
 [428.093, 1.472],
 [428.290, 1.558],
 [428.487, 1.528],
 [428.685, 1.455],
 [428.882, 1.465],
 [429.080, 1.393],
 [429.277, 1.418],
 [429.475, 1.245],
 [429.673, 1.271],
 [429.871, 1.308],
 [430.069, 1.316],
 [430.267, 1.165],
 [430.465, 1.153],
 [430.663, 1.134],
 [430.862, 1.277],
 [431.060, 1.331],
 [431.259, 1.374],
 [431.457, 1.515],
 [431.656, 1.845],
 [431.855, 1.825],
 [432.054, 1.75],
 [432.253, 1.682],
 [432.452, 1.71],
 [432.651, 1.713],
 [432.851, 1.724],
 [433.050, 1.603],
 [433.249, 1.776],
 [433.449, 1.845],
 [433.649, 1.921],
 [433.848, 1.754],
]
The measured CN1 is 0.06 mag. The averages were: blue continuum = 1.53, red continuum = 1.62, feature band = 1.47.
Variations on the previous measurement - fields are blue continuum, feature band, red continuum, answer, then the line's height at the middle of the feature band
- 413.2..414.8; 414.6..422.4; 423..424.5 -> 0.032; 1.54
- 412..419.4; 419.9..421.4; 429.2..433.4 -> -0.057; 1.48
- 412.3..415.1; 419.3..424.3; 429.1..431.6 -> -0.120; 1.38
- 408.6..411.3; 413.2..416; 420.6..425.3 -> 0.061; 1.55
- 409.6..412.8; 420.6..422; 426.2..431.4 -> -0.102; 1.44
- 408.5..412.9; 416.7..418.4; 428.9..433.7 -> 0.038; 1.5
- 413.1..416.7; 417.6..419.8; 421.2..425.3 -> 0.058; 1.53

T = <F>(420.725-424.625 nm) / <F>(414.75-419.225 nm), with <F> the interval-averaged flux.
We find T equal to 1.06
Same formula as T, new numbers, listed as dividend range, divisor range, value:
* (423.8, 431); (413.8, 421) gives 1.02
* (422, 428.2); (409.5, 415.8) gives 1.10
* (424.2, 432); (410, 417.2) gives 1.03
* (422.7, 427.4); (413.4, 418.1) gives 1.10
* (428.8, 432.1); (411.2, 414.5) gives 0.95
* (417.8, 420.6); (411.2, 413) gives 1.01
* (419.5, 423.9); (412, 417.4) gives 1.04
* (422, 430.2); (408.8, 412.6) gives 1.04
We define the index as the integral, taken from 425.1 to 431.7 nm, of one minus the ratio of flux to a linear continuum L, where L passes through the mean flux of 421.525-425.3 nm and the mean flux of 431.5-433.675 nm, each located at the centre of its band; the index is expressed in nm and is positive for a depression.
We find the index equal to 0.754 nm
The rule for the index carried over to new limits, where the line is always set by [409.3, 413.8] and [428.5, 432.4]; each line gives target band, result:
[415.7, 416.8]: -0.09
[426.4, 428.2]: -0.20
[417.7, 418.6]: 0.01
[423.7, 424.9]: -0.20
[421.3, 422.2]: -0.06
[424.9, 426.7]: -0.26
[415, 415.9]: -0.02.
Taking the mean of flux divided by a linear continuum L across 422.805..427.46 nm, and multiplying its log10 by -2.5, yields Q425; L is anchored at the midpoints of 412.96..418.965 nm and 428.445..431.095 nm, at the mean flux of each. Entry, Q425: -0.19 mag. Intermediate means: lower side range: 1.48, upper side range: 1.31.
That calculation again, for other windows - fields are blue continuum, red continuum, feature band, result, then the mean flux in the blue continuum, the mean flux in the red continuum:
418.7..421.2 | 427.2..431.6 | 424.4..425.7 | -0.16 mag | 1.51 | 1.39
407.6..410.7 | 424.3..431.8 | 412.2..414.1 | 0.02 mag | 1.51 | 1.51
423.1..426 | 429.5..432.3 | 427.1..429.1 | 0.01 mag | 1.64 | 1.42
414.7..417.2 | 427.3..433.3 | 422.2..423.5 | 0.01 mag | 1.5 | 1.49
